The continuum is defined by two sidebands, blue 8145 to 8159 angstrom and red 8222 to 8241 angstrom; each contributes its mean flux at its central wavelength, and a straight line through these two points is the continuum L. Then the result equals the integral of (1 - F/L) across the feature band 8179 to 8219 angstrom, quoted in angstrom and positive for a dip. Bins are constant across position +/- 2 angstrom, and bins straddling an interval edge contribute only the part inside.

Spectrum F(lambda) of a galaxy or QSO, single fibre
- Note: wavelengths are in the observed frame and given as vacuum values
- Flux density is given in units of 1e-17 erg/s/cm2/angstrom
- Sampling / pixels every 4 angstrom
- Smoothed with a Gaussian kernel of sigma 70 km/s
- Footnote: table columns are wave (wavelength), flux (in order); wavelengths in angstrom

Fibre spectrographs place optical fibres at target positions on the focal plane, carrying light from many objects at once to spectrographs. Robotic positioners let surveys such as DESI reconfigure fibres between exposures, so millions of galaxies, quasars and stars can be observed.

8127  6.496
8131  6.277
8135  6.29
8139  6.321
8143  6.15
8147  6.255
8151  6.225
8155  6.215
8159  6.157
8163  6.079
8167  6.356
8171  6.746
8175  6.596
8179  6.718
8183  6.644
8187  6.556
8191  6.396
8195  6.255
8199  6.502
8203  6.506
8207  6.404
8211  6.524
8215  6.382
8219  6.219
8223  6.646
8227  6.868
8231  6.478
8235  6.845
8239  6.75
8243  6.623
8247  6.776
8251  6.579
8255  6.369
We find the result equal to 0.31 angstrom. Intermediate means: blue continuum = 6.22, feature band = 6.46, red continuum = 6.72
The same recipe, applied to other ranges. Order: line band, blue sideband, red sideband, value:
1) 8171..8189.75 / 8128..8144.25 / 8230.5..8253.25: -0.5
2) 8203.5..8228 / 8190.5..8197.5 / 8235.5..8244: 0.1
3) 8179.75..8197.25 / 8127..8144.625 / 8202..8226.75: -0.2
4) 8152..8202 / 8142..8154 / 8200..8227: -0.8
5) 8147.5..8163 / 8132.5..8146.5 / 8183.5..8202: 0.3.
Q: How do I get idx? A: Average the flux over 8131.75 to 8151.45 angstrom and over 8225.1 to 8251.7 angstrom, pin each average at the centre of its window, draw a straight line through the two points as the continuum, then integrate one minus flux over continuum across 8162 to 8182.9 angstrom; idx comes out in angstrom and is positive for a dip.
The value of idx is -0.4 angstrom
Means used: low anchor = 6.25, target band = 6.53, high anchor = 6.71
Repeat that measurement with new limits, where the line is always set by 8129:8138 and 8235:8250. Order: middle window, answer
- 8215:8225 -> 0.32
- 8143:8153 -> 0.19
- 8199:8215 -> 0.27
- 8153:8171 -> 0.39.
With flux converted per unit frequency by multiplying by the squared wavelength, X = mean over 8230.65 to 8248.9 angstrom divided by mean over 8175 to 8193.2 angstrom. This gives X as 1.0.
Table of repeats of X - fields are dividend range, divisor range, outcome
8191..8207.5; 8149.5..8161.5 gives 1.05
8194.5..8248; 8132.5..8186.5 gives 1.05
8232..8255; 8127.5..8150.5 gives 1.09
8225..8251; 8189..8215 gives 1.05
